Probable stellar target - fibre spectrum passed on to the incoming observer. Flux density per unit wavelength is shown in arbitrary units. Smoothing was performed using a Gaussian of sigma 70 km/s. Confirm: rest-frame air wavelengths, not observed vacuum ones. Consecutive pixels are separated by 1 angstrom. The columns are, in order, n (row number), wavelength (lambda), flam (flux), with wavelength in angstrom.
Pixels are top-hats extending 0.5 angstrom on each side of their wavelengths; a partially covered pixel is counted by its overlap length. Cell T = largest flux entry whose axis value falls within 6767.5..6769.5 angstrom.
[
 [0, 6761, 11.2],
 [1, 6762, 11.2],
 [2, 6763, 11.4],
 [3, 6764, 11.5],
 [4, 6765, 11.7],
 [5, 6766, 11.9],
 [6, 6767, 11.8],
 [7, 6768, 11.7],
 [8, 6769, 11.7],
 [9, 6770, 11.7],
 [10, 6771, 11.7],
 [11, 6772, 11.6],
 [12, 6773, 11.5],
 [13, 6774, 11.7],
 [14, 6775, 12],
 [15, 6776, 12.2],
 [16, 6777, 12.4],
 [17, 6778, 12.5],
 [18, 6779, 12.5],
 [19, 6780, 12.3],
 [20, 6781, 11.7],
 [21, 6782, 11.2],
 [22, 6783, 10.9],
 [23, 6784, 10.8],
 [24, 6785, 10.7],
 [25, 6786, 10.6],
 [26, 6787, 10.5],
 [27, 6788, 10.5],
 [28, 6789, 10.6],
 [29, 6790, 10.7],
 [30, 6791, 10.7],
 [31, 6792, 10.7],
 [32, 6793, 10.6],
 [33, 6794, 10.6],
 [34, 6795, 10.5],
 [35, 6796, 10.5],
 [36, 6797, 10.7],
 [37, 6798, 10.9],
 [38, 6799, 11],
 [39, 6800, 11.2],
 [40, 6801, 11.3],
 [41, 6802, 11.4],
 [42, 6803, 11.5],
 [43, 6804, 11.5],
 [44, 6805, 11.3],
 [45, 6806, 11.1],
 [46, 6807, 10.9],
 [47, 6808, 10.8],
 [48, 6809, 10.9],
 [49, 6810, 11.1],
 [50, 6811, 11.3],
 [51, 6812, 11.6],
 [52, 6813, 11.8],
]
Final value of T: 11.7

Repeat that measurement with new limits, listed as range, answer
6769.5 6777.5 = 12.4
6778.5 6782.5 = 12.5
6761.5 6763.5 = 11.4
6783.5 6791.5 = 10.8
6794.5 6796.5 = 10.5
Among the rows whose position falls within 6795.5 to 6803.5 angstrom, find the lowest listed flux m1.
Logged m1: 10.5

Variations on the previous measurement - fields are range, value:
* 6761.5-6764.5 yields 11.2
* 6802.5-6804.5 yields 11.5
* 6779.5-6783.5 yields 10.9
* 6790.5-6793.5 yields 10.6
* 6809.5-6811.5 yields 11.1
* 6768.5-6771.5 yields 11.7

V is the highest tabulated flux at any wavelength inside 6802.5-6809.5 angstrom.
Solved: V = 11.5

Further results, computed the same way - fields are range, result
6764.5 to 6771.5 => 11.9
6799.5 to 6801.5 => 11.3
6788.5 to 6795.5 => 10.7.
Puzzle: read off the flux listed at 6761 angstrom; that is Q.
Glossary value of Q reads 11.2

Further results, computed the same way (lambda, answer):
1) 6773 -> 11.5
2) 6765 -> 11.7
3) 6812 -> 11.6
